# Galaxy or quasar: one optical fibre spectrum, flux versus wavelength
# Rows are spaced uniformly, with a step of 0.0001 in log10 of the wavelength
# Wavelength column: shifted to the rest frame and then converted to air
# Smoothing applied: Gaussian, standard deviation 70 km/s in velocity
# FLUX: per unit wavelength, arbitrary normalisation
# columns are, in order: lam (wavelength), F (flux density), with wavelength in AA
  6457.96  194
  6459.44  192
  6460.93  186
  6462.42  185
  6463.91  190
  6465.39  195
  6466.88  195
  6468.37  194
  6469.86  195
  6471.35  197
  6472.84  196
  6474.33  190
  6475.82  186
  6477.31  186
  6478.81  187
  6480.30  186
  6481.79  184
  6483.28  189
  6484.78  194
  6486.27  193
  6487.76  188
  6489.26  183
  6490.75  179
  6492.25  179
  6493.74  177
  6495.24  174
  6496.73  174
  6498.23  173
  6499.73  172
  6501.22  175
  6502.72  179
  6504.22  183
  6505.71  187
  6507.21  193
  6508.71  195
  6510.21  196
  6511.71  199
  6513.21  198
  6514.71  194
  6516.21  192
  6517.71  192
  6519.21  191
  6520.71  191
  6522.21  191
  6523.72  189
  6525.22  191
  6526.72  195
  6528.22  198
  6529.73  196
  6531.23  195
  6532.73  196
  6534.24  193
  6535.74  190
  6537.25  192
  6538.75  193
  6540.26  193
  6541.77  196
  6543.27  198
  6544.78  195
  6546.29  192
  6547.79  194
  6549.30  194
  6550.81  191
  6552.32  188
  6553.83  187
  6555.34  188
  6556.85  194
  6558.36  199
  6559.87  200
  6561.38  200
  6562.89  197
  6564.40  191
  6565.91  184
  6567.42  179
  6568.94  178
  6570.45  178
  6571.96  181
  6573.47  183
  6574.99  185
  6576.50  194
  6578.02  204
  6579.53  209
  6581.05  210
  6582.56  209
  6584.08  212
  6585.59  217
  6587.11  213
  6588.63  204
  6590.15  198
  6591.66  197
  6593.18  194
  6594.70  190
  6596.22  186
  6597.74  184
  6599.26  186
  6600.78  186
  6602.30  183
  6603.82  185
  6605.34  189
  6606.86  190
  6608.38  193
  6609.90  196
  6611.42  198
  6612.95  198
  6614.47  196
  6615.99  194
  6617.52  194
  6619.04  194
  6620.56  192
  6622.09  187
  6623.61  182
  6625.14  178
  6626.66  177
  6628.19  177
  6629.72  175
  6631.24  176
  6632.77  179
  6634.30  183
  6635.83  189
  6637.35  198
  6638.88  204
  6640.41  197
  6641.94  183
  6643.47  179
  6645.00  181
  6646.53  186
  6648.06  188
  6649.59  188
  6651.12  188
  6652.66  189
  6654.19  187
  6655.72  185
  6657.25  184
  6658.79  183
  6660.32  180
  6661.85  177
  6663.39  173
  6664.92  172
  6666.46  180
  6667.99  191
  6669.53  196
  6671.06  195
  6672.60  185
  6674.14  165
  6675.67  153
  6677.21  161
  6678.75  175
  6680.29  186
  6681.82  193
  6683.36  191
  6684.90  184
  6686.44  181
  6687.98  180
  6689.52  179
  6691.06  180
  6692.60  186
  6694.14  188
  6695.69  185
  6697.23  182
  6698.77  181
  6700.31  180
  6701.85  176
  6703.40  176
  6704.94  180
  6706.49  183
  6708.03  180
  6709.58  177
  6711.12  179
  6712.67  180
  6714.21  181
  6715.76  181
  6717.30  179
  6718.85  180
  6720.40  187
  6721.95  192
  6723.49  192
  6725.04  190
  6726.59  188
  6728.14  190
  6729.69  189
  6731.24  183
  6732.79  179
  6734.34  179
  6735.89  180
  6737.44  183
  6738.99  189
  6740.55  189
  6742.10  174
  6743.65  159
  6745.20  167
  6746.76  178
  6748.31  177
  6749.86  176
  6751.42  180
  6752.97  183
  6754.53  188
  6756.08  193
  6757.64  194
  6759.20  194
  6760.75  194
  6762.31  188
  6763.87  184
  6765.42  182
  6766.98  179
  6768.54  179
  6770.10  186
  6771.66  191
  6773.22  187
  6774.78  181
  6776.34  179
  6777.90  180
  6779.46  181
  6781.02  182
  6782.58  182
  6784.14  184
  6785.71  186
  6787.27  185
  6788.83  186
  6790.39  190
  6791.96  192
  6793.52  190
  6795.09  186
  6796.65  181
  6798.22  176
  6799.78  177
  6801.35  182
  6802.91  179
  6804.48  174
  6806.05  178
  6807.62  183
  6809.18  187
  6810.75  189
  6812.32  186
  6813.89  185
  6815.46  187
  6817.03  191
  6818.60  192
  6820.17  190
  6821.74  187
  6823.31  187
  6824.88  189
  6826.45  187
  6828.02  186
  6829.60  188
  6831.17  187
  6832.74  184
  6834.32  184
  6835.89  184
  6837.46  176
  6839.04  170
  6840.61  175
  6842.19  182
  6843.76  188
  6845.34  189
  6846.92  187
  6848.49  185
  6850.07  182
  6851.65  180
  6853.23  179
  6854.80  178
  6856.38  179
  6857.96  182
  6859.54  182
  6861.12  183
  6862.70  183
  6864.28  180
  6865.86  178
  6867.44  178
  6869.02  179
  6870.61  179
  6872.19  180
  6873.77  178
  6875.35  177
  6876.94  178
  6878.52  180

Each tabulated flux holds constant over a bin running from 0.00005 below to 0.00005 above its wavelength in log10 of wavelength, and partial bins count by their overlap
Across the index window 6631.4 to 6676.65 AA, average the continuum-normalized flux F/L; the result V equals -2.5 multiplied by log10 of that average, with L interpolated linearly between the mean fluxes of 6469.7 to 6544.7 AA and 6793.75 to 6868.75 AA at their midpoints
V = 0.01 mag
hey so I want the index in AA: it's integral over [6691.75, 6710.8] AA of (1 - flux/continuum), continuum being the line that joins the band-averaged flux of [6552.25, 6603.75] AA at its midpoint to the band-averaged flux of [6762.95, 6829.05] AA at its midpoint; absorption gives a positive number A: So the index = 0.7 AA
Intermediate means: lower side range 194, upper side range 184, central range 181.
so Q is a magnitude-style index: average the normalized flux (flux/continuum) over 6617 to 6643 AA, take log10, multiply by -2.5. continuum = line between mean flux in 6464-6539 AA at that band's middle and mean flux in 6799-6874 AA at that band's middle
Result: 0.00 mag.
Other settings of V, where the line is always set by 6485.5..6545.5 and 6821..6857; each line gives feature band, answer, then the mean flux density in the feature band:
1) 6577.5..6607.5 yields -0.05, 197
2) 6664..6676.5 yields 0.04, 179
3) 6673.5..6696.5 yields 0.04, 179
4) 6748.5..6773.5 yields -0.01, 186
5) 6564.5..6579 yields 0.01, 186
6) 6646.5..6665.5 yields 0.02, 183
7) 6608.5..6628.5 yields -0.02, 190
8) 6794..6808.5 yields 0.02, 180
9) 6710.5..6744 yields 0.01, 183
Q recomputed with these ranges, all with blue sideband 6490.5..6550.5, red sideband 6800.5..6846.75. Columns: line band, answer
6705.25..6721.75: 0.03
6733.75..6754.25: 0.04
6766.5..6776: 0.01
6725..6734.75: 0.00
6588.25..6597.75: -0.03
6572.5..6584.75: -0.07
